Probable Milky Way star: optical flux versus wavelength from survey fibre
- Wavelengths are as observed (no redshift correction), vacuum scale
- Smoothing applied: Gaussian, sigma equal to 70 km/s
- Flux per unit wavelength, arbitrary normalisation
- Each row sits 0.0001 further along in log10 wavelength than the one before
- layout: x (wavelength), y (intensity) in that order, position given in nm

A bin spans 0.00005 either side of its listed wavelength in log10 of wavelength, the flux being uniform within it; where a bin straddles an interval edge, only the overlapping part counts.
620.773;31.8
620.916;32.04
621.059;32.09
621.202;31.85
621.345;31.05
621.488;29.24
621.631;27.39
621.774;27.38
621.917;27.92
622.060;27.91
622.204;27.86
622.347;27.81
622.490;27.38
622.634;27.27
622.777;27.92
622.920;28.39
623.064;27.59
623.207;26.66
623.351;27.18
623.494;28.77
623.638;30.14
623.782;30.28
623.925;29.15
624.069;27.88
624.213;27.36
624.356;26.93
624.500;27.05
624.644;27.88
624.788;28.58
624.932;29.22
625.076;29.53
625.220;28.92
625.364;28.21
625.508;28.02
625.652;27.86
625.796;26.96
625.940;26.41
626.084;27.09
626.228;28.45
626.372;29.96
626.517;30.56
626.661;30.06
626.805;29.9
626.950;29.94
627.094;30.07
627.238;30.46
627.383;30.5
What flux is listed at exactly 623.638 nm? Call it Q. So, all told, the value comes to 30.14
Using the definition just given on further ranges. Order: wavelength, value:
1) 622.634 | 27.27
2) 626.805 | 29.9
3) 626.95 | 29.94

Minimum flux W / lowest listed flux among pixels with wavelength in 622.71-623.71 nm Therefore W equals 26.66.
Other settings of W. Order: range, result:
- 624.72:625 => 28.58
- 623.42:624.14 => 27.88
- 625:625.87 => 26.96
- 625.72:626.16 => 26.41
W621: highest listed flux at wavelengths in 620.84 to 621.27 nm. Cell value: 32.09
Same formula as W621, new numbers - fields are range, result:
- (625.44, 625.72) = 28.02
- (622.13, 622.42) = 27.86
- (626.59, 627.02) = 30.06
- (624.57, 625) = 29.22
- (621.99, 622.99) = 28.39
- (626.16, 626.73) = 30.56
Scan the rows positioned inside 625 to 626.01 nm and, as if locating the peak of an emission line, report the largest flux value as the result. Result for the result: 29.53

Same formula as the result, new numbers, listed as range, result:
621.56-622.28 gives 27.92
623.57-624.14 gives 30.28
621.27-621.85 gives 31.05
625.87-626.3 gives 28.45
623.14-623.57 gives 28.77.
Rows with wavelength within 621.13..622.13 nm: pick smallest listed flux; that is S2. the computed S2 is 27.38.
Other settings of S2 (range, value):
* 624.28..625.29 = 26.93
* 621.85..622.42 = 27.81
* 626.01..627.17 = 27.09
